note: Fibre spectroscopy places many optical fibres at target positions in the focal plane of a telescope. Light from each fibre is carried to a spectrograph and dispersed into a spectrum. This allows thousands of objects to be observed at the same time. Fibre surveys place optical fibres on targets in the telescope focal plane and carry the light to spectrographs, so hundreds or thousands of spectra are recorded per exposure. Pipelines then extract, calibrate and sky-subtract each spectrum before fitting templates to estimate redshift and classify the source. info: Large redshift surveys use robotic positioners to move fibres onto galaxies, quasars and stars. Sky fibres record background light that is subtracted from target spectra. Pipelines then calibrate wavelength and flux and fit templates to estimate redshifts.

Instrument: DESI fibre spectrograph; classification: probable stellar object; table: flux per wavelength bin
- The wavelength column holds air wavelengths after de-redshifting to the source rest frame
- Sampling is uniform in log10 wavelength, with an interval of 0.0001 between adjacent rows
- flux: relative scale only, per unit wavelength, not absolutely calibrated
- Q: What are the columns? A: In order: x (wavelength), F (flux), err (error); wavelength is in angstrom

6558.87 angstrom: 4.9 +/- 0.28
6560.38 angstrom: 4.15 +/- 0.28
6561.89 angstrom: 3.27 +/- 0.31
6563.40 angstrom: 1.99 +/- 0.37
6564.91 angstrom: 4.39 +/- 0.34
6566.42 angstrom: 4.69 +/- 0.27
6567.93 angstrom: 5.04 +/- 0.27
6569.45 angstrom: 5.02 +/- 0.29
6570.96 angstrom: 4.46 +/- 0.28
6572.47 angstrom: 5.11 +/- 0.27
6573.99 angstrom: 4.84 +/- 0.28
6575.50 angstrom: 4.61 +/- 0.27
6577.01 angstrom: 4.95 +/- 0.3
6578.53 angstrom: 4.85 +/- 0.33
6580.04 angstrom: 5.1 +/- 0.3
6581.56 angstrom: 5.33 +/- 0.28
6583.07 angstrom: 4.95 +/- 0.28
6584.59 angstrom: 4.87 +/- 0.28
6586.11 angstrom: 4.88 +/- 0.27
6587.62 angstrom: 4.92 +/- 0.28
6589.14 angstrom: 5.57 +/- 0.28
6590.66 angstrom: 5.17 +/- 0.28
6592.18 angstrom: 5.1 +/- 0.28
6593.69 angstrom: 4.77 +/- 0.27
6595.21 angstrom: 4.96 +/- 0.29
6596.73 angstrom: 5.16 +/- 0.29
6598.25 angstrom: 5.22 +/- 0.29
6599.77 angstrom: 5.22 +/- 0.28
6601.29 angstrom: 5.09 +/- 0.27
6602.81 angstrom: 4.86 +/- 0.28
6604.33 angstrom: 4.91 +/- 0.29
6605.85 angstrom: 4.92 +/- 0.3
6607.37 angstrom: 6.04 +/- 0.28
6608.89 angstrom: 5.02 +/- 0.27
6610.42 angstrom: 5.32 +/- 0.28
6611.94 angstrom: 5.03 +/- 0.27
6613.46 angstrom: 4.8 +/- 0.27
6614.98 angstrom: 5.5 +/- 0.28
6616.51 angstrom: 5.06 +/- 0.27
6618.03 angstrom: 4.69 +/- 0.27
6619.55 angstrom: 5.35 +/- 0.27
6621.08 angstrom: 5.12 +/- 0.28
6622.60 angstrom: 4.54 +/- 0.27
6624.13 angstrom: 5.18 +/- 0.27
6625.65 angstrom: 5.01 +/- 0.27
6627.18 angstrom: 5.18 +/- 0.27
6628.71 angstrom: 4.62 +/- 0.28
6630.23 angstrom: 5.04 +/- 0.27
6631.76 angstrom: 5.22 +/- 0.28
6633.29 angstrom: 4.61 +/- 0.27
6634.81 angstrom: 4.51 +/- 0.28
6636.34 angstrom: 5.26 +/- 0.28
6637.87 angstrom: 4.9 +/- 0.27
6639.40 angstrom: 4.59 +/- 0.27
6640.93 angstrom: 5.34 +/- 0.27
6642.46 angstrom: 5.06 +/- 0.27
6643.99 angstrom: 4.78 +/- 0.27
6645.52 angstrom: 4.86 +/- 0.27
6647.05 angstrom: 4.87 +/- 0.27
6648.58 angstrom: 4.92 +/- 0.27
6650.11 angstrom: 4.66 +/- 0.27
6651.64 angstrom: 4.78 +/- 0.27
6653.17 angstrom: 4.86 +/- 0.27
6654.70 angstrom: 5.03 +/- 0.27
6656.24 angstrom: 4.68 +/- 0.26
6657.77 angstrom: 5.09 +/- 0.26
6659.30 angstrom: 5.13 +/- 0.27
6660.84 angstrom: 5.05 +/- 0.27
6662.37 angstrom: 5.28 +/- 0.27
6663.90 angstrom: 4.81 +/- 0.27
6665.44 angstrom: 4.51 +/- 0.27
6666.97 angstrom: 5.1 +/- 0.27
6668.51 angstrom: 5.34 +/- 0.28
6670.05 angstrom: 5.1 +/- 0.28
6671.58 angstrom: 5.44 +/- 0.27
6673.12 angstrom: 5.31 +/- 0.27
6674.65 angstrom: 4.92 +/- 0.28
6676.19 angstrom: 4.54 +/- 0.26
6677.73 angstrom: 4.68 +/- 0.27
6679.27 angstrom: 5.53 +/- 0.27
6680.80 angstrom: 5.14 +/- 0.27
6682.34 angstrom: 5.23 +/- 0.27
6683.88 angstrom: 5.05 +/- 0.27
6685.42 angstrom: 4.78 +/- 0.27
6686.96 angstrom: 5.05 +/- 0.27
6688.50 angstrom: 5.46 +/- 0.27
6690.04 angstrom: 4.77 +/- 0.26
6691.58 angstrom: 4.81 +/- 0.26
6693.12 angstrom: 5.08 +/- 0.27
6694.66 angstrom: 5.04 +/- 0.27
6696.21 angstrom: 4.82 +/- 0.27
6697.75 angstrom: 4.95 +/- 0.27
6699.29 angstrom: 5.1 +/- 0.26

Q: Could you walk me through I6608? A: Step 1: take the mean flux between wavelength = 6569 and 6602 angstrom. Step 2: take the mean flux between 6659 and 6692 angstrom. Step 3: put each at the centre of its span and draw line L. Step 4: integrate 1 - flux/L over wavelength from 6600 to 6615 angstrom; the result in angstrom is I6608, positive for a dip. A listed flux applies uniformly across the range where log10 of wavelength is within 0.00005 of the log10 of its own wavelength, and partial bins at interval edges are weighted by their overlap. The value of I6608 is -0.4 angstrom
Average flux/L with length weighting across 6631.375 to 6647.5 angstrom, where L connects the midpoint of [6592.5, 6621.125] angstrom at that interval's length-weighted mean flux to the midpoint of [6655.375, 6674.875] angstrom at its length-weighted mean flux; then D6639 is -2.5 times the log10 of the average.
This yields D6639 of 0.039 mag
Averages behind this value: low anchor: 5.11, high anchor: 5.06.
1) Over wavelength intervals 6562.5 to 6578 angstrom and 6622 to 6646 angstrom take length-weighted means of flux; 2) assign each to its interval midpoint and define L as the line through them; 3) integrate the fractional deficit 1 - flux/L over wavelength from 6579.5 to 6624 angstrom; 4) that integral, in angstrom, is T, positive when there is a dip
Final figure -3.6 angstrom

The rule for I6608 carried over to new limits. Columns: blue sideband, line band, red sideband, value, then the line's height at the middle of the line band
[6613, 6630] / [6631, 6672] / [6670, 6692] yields 0.68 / 5.03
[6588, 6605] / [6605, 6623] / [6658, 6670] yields -0.18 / 5.08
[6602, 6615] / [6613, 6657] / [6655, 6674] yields 1.48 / 5.1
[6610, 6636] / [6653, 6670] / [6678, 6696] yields 0.12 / 5.03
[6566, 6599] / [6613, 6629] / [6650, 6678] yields -0.13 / 4.98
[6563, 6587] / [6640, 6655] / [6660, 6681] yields 0.20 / 4.98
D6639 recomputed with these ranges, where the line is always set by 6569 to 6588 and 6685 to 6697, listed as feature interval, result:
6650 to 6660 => 0.01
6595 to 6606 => -0.03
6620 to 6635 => 0.00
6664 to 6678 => -0.01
